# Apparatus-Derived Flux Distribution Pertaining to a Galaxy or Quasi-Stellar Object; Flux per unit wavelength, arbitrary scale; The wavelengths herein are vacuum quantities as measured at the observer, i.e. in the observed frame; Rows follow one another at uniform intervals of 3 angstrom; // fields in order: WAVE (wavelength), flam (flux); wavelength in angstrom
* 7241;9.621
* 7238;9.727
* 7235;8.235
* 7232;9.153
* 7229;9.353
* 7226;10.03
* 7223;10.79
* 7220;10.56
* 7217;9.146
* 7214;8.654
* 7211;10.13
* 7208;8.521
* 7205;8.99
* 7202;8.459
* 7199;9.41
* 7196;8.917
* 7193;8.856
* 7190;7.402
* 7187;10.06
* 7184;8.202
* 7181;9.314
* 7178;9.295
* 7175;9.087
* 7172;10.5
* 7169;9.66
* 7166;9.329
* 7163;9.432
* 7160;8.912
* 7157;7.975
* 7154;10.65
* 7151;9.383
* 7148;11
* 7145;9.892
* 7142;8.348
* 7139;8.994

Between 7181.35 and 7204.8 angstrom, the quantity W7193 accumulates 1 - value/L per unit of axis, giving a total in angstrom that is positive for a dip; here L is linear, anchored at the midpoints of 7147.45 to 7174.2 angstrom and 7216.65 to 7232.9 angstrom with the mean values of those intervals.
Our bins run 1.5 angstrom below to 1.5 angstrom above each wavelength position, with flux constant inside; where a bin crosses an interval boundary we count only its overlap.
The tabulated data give 2.3 angstrom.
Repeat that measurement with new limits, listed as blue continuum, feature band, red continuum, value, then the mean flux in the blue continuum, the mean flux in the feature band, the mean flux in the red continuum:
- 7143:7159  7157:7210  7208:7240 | 3.1 angstrom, 9.71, 9.06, 9.53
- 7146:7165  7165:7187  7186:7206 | -0.5 angstrom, 9.56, 9.39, 8.84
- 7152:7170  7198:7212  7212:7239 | 0.6 angstrom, 9.32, 9.05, 9.52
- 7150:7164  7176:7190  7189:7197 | -0.6 angstrom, 9.26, 9.02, 8.42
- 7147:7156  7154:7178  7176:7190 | 0.7 angstrom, 10.2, 9.36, 9.02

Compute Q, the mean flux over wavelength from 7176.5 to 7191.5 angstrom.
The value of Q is 8.85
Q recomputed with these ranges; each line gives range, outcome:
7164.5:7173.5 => 9.83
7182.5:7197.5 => 8.69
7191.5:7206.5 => 8.93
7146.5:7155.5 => 10.3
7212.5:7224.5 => 9.79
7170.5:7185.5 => 9.28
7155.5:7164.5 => 8.77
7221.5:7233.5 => 9.83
